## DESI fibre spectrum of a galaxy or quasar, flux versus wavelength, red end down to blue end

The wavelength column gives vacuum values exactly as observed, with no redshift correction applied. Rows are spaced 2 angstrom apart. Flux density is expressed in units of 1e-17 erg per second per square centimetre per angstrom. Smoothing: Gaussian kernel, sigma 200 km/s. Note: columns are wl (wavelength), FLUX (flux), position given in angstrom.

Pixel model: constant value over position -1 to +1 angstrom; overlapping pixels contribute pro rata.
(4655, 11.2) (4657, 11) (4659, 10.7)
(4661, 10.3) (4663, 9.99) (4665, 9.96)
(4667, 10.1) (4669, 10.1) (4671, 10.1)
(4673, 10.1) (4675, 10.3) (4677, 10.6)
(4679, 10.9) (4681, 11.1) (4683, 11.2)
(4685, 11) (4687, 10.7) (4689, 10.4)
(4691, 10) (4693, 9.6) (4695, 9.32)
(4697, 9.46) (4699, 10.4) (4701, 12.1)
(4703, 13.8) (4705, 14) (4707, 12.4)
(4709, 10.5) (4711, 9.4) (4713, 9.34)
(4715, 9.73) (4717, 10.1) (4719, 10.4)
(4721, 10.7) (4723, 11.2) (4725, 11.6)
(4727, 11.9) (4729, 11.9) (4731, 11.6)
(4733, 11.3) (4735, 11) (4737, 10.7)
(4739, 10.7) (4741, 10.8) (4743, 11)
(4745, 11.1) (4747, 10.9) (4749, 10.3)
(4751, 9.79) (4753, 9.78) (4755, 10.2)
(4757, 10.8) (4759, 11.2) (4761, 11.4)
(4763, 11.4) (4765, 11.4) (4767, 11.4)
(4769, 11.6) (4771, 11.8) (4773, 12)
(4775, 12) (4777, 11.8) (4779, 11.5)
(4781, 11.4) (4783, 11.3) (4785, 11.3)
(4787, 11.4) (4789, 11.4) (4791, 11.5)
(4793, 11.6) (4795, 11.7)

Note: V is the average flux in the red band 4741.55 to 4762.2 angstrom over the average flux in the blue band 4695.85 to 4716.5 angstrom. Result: 1.0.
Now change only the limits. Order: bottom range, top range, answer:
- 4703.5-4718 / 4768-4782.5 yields 1.08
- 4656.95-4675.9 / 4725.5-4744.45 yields 1.10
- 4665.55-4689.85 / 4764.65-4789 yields 1.10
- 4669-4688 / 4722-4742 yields 1.06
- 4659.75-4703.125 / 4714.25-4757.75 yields 1.03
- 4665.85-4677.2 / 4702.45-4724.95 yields 1.08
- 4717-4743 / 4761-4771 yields 1.03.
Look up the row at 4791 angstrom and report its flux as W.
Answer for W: 11.5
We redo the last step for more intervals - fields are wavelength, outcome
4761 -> 11.4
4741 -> 10.8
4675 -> 10.3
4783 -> 11.3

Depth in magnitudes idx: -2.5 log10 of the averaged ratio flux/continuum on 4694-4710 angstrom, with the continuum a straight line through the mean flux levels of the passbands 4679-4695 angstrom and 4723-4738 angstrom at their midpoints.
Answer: -0.06 mag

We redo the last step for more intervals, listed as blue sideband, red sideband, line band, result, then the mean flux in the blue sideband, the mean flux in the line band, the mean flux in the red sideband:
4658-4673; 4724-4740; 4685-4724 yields 0.013 mag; 10.2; 10.7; 11.3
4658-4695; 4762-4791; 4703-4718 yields -0.022 mag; 10.4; 11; 11.5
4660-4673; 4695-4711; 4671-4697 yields 0.038 mag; 10.1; 10.4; 11.5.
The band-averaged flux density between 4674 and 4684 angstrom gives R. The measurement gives 10.8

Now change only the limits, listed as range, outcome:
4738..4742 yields 10.8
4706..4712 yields 10.8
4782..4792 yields 11.4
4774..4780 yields 11.8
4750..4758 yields 10.1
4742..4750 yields 10.8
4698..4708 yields 12.5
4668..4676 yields 10.2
